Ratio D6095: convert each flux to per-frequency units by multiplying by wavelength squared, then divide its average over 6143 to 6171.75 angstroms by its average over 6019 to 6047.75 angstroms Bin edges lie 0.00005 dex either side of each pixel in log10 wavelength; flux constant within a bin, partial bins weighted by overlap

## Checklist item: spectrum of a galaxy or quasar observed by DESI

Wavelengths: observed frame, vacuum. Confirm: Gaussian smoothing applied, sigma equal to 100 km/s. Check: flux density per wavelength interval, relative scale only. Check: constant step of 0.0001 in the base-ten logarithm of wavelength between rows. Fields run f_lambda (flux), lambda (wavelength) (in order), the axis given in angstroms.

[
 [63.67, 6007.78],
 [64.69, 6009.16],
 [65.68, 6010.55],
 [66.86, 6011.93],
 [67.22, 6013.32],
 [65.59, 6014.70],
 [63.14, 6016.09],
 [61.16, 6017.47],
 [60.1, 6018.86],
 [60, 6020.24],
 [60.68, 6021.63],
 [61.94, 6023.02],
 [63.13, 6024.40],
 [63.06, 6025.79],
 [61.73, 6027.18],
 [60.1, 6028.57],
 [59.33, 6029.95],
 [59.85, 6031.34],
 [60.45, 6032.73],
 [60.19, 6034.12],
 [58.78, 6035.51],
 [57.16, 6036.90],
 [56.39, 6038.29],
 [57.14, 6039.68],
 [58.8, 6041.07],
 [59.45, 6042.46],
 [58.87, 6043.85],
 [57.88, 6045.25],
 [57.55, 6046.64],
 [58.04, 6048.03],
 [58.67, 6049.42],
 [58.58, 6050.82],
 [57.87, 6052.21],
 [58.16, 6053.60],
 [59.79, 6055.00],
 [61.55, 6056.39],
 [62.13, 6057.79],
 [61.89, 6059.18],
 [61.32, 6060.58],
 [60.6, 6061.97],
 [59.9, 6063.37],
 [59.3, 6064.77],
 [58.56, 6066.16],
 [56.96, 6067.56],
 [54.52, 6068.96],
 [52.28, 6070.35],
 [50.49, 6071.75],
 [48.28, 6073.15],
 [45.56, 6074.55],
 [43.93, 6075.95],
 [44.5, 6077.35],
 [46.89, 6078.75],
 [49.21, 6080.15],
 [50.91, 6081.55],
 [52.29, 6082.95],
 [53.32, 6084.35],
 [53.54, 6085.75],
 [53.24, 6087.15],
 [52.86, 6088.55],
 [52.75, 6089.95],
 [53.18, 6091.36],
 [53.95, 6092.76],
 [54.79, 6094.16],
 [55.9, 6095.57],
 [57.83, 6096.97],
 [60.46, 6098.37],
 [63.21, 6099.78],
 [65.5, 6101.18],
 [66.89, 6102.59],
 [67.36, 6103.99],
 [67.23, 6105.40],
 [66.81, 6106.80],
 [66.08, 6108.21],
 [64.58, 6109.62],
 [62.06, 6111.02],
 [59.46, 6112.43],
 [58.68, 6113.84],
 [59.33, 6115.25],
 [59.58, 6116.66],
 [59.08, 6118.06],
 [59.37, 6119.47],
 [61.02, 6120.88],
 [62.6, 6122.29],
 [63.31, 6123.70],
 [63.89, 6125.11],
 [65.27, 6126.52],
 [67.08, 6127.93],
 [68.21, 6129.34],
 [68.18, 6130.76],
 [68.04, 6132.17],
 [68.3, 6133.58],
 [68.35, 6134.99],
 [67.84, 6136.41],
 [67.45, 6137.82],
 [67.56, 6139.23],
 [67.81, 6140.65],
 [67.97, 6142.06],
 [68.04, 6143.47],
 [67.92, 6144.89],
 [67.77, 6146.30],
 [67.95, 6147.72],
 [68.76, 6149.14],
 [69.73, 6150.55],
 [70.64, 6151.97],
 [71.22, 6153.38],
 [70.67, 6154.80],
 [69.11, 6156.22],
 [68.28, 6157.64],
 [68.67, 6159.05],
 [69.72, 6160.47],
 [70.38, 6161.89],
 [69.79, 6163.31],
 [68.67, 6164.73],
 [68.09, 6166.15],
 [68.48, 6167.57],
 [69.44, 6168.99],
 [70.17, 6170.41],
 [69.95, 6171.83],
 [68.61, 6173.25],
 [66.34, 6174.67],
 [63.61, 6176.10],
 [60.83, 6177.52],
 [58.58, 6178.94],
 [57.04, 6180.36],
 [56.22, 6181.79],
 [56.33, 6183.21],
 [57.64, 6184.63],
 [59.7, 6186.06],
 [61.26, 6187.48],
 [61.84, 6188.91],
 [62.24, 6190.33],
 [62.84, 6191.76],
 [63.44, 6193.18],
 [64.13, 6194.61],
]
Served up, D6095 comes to 1.2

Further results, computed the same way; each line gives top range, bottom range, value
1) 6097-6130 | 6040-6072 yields 1.10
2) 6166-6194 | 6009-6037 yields 1.07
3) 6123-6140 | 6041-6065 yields 1.15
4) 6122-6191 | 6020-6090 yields 1.21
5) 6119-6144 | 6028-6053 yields 1.16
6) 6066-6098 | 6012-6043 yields 0.87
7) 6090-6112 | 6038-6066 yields 1.05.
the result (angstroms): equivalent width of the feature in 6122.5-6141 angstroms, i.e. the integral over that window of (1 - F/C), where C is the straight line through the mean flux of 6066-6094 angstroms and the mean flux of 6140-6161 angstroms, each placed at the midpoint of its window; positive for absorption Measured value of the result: -0.8 angstroms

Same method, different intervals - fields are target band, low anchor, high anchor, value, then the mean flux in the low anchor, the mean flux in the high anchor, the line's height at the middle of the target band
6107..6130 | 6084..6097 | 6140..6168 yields -0.8 angstroms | 54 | 69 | 60.6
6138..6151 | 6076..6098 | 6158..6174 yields -0.7 angstroms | 52.2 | 69.3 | 64.6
